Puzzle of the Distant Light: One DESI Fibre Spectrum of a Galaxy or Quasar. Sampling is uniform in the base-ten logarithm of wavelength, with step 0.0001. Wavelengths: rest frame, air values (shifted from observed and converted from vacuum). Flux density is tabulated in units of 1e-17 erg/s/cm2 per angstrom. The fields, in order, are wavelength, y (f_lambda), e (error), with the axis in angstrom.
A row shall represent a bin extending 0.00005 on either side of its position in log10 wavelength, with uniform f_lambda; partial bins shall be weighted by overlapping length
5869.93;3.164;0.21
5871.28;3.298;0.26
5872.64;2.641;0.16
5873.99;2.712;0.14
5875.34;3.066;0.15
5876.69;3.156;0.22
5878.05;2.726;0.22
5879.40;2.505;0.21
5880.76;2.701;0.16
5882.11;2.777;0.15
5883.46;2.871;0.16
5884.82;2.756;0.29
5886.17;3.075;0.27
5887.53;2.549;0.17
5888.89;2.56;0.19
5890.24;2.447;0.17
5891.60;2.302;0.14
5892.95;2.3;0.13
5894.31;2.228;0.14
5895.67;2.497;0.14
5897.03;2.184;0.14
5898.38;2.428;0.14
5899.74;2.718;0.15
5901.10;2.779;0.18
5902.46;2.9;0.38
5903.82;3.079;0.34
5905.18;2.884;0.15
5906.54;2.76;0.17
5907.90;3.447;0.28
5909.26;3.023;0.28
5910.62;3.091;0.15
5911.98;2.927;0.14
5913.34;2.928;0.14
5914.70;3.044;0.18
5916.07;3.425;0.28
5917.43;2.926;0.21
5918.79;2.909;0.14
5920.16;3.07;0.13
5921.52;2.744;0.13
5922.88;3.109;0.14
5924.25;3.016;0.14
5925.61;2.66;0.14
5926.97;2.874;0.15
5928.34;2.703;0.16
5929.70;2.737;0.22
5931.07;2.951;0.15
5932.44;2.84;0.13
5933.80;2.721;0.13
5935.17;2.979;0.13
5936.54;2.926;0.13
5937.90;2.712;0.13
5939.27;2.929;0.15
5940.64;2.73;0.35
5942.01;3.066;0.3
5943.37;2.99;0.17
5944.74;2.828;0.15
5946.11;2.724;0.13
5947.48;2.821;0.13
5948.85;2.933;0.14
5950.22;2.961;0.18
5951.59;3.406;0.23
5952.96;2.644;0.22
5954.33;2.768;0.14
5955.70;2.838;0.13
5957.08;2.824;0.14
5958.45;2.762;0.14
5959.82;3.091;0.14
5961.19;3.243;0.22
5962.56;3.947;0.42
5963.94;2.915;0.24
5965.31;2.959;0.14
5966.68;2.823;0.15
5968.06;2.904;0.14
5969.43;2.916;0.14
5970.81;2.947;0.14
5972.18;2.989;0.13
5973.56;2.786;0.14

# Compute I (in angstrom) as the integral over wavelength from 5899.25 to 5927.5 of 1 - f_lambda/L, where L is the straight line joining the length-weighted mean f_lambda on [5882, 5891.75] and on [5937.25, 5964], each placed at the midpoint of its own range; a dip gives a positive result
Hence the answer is -1.76 angstrom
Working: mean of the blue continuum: 2.68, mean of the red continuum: 2.96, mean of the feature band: 2.97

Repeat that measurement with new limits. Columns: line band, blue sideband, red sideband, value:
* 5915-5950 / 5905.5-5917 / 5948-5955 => 1.2 angstrom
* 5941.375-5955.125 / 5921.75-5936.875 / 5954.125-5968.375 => 0.2 angstrom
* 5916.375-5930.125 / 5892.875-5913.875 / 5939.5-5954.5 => -0.3 angstrom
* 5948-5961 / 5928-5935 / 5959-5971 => 0.3 angstrom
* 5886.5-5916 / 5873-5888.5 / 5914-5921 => 2.1 angstrom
